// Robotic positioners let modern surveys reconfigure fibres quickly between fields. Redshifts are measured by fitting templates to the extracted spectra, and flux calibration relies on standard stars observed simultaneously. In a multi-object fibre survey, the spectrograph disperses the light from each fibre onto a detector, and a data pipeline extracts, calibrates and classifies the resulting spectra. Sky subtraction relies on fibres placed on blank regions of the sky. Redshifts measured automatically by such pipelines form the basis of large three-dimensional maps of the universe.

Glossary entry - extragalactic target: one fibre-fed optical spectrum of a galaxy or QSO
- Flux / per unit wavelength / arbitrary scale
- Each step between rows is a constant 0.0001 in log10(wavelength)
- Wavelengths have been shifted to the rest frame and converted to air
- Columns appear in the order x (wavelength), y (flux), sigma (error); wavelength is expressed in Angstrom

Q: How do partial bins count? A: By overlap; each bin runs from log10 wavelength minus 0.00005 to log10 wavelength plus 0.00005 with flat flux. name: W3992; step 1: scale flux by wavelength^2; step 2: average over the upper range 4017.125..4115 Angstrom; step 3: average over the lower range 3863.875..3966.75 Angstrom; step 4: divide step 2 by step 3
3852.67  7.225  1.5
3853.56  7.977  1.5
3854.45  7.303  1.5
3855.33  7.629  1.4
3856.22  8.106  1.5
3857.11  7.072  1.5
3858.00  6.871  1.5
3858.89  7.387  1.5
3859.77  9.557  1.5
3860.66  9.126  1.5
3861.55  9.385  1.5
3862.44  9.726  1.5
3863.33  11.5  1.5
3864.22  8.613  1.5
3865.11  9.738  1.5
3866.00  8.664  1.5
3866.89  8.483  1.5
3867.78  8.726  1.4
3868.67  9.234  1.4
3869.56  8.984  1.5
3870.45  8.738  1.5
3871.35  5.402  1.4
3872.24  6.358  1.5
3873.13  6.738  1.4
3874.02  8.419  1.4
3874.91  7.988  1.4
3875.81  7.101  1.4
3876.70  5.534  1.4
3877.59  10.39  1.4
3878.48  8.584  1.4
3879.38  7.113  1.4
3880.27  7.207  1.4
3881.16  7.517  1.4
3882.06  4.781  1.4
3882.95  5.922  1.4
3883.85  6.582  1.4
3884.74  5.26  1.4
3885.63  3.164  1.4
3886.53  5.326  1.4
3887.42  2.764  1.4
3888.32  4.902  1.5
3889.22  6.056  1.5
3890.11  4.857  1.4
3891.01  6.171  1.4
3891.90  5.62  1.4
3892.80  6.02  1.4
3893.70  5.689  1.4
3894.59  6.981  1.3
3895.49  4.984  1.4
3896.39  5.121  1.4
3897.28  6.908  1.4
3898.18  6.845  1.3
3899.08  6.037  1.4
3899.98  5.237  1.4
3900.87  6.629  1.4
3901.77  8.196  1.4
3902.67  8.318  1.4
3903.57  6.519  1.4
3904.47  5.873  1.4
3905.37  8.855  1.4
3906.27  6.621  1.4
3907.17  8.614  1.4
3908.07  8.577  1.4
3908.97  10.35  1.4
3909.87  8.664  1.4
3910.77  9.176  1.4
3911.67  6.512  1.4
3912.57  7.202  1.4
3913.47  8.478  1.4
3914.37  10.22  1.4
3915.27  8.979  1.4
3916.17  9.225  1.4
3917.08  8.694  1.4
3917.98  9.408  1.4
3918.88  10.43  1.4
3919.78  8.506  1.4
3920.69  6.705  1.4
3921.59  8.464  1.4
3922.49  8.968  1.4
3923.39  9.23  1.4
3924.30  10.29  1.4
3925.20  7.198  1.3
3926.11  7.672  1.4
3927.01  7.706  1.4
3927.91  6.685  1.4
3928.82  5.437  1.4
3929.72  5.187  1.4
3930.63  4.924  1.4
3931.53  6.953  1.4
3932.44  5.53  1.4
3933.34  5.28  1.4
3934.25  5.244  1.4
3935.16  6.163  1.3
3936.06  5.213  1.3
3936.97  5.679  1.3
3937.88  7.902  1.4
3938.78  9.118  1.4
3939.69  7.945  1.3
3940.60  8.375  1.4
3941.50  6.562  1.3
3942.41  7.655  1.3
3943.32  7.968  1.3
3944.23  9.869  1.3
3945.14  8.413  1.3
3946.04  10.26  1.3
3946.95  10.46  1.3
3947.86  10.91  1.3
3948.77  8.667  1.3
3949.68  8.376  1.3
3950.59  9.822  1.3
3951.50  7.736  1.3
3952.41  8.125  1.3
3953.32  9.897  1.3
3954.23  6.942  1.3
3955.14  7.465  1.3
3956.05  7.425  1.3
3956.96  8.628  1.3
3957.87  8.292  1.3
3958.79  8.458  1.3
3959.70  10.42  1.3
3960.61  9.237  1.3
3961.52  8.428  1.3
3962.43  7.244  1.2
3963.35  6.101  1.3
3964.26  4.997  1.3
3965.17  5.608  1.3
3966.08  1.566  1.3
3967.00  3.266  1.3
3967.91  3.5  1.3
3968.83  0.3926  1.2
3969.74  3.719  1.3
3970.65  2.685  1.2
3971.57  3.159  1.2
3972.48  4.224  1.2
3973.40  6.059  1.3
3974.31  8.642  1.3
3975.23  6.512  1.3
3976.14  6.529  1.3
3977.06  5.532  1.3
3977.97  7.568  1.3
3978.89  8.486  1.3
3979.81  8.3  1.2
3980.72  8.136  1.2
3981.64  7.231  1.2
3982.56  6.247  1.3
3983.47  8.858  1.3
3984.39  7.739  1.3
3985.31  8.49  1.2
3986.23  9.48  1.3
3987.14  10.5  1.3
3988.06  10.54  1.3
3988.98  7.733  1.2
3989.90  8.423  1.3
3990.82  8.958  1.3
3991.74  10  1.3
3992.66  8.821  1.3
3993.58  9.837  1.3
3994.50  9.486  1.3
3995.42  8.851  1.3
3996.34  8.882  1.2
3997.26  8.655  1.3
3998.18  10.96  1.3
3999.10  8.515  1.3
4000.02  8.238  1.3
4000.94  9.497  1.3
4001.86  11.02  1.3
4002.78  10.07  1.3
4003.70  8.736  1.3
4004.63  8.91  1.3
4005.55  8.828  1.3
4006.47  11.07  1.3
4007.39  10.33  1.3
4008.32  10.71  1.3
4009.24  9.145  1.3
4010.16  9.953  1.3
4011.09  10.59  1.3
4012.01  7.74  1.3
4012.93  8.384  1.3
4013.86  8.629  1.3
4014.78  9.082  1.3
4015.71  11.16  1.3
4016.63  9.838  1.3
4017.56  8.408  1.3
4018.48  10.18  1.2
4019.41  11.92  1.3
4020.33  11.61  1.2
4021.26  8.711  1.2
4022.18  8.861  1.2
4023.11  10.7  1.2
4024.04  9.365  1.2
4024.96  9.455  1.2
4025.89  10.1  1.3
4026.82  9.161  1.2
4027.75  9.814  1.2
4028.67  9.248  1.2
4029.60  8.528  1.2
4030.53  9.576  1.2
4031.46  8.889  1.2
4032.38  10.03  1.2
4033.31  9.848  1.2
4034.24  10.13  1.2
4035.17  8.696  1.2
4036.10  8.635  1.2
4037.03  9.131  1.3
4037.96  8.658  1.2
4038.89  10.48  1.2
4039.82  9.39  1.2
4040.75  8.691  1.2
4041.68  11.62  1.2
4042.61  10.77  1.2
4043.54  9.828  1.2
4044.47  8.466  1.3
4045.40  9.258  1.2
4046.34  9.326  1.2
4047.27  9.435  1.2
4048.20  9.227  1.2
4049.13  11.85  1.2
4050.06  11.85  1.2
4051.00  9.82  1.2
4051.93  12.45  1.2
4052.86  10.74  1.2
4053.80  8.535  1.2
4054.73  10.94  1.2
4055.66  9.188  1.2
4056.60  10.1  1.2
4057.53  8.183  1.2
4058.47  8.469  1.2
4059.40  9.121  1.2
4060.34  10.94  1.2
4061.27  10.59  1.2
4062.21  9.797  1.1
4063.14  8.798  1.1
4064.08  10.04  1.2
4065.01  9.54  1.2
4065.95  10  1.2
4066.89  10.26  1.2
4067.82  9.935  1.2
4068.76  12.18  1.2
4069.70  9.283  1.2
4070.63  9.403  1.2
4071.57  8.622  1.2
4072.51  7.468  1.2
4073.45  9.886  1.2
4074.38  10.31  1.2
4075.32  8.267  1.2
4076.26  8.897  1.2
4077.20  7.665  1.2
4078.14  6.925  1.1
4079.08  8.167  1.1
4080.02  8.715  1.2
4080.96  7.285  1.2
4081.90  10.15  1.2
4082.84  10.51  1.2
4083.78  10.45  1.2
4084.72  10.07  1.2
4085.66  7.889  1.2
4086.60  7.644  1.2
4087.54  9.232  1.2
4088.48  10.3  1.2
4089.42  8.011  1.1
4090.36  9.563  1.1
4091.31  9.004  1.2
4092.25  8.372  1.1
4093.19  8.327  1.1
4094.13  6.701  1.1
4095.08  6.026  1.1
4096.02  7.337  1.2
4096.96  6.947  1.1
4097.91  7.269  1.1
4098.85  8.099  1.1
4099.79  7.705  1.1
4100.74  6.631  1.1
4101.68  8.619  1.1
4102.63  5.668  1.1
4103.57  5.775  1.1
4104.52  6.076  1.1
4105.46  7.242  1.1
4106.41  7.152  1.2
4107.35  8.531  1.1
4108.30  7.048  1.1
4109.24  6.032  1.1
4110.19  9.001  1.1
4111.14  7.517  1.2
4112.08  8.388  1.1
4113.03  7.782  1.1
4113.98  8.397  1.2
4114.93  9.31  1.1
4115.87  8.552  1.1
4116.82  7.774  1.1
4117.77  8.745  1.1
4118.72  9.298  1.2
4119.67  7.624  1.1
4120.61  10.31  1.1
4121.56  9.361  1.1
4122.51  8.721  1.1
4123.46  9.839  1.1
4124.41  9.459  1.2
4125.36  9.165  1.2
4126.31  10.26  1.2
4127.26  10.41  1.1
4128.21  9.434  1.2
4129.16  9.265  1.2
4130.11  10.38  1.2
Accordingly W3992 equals 1.3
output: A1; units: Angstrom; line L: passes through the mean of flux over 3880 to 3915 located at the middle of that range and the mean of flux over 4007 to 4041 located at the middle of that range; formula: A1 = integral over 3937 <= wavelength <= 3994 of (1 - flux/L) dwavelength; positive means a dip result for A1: 4.5 Angstrom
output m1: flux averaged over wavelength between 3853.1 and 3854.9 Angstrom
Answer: 7.65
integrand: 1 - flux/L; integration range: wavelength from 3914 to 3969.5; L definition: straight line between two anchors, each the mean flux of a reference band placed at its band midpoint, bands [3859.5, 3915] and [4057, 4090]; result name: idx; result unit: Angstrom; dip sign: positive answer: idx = 2.3 Angstrom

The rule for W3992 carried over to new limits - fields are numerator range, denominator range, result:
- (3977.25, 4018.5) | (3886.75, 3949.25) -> 1.28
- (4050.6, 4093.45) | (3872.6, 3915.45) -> 1.49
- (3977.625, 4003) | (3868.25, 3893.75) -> 1.45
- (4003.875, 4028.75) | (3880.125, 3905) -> 1.75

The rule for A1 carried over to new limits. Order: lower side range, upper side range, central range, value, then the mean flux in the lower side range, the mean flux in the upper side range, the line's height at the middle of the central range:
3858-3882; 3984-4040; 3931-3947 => 2.6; 8.23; 9.47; 8.83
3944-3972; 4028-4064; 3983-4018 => -4.2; 7.08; 9.72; 8.35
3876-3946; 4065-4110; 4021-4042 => -3.9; 7.14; 8.35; 7.96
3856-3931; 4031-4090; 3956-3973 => 5.5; 7.45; 9.51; 8.33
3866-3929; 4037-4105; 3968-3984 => 4.2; 7.31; 9.05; 8.09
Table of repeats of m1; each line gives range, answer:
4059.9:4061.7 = 10.8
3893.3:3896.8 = 5.7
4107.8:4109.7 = 6.57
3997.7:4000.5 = 9.25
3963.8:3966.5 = 4.11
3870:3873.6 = 6.82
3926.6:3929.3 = 6.58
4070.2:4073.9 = 8.82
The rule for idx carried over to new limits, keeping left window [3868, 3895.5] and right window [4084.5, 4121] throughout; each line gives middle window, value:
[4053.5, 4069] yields -4.3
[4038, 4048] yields -2.8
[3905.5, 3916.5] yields -3.1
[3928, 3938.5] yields 1.5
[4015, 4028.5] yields -4.6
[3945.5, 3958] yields -3.3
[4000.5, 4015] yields -4.4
